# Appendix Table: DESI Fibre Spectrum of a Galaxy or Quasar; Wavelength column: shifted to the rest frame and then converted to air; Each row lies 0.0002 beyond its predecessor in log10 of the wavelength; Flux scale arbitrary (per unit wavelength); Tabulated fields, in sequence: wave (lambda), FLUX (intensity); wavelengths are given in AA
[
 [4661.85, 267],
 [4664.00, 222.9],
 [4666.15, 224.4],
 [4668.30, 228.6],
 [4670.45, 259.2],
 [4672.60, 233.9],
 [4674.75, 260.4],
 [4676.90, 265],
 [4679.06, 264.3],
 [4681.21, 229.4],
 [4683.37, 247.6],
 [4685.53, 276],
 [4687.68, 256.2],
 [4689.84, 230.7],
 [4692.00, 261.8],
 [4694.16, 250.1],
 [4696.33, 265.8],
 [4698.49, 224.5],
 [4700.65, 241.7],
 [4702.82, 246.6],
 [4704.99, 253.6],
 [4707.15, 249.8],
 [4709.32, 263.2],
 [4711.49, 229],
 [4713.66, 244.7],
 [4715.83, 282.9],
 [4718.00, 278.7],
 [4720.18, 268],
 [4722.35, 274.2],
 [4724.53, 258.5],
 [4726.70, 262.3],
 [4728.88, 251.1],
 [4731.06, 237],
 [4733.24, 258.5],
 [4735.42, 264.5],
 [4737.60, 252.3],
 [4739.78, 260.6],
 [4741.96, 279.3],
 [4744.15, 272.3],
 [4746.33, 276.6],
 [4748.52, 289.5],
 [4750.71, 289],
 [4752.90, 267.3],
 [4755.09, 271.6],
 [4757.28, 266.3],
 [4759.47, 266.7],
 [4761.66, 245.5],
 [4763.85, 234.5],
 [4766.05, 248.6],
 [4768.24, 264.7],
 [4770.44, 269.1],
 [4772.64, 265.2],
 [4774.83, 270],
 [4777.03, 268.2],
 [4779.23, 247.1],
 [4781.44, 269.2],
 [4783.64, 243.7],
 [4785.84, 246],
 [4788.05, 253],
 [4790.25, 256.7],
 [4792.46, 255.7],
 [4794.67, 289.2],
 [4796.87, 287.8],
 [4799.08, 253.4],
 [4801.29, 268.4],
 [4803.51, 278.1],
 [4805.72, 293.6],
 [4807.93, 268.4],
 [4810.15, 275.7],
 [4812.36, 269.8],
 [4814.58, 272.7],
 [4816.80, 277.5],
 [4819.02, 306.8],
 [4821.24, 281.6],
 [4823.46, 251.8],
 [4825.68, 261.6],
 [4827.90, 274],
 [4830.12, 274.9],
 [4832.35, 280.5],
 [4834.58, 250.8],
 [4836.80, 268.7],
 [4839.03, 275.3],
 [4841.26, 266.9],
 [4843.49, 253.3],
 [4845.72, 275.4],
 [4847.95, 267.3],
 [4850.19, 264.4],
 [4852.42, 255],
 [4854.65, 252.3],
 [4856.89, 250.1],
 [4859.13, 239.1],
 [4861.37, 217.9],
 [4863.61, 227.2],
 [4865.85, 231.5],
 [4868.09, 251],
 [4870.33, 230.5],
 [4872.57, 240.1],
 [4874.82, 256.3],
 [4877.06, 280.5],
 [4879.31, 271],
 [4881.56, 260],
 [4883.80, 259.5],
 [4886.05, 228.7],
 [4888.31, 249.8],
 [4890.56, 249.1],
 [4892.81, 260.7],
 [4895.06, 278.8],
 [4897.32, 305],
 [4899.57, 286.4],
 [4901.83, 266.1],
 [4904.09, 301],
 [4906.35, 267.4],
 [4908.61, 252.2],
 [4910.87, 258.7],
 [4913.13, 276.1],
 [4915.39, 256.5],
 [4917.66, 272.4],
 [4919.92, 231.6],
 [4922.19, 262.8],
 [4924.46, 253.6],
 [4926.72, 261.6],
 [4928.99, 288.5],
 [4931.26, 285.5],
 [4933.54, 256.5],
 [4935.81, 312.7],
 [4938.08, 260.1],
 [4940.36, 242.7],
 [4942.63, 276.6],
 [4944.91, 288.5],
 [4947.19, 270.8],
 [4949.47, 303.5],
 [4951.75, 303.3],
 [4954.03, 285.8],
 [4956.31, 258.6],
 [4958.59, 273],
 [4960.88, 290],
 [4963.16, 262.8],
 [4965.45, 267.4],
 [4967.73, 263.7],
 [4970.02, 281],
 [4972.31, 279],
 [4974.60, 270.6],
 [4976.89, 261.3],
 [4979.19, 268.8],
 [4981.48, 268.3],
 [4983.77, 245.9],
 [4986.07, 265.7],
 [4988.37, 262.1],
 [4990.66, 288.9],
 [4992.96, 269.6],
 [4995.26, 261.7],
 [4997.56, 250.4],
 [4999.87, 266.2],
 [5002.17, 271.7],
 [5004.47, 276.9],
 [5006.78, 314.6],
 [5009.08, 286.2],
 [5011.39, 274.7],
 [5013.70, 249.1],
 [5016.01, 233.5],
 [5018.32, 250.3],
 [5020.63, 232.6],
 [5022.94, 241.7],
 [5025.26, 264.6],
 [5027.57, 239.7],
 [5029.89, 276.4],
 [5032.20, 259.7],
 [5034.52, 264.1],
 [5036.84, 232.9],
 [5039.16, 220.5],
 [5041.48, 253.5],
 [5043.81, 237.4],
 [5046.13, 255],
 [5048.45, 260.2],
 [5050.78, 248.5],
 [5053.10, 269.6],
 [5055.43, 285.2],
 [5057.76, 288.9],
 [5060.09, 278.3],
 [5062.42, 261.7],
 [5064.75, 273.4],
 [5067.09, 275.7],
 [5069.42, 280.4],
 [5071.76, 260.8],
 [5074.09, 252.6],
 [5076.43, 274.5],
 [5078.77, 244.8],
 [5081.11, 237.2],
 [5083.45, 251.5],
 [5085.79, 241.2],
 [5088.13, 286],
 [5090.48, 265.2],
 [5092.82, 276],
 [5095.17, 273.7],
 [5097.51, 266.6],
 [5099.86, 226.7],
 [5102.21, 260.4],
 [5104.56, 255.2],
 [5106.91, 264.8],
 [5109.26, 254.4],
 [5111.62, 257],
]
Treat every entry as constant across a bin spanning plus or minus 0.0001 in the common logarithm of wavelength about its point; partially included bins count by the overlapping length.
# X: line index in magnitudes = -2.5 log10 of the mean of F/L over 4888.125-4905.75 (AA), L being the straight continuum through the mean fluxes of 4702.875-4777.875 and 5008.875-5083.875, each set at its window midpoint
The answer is -0.06 mag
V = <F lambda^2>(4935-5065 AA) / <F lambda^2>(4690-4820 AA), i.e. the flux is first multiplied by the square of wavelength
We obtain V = 1.1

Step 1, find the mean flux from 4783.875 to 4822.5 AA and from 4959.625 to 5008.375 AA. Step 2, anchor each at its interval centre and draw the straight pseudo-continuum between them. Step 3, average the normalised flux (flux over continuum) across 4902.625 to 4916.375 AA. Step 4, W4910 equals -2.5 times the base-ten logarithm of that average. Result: 0.010 mag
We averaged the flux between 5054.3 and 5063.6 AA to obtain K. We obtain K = 279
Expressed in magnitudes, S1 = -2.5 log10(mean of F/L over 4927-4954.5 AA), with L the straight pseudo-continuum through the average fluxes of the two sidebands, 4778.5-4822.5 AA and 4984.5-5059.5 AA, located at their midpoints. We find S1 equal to -0.06 mag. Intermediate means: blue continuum 270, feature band 280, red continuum 261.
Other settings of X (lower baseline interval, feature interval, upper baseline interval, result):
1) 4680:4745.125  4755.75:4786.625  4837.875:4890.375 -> -0.01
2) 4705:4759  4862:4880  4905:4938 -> 0.08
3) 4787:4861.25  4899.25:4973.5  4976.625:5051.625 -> -0.04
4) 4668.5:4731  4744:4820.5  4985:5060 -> -0.05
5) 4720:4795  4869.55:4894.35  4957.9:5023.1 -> 0.04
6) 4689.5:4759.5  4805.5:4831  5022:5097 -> -0.06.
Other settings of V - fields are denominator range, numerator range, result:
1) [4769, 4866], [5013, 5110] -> 1.08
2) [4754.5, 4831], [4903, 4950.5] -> 1.07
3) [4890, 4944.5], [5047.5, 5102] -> 1.04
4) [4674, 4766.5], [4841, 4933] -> 1.08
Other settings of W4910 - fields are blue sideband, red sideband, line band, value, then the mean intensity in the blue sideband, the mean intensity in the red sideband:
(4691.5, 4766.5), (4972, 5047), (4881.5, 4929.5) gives -0.02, 260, 260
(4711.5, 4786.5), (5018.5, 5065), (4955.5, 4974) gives -0.06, 263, 257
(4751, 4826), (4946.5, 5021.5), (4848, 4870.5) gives 0.10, 266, 270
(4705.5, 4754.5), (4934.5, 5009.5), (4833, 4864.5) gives 0.06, 264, 274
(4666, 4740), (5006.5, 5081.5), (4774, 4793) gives -0.01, 253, 260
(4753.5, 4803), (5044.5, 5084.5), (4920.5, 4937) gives -0.04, 261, 264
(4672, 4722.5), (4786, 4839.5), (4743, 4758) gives -0.06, 254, 271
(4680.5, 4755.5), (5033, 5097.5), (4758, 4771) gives 0.02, 259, 261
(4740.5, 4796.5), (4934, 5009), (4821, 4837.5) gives 0.00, 264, 274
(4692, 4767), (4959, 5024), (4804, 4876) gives 0.00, 260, 266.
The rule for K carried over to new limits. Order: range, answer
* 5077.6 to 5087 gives 244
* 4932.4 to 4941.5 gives 268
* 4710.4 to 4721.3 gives 261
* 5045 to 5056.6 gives 264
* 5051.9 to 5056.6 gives 277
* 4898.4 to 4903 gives 277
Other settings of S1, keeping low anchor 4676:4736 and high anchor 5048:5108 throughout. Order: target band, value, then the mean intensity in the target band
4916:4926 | 0.02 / 255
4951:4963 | -0.08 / 280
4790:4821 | -0.08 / 276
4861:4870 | 0.11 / 233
